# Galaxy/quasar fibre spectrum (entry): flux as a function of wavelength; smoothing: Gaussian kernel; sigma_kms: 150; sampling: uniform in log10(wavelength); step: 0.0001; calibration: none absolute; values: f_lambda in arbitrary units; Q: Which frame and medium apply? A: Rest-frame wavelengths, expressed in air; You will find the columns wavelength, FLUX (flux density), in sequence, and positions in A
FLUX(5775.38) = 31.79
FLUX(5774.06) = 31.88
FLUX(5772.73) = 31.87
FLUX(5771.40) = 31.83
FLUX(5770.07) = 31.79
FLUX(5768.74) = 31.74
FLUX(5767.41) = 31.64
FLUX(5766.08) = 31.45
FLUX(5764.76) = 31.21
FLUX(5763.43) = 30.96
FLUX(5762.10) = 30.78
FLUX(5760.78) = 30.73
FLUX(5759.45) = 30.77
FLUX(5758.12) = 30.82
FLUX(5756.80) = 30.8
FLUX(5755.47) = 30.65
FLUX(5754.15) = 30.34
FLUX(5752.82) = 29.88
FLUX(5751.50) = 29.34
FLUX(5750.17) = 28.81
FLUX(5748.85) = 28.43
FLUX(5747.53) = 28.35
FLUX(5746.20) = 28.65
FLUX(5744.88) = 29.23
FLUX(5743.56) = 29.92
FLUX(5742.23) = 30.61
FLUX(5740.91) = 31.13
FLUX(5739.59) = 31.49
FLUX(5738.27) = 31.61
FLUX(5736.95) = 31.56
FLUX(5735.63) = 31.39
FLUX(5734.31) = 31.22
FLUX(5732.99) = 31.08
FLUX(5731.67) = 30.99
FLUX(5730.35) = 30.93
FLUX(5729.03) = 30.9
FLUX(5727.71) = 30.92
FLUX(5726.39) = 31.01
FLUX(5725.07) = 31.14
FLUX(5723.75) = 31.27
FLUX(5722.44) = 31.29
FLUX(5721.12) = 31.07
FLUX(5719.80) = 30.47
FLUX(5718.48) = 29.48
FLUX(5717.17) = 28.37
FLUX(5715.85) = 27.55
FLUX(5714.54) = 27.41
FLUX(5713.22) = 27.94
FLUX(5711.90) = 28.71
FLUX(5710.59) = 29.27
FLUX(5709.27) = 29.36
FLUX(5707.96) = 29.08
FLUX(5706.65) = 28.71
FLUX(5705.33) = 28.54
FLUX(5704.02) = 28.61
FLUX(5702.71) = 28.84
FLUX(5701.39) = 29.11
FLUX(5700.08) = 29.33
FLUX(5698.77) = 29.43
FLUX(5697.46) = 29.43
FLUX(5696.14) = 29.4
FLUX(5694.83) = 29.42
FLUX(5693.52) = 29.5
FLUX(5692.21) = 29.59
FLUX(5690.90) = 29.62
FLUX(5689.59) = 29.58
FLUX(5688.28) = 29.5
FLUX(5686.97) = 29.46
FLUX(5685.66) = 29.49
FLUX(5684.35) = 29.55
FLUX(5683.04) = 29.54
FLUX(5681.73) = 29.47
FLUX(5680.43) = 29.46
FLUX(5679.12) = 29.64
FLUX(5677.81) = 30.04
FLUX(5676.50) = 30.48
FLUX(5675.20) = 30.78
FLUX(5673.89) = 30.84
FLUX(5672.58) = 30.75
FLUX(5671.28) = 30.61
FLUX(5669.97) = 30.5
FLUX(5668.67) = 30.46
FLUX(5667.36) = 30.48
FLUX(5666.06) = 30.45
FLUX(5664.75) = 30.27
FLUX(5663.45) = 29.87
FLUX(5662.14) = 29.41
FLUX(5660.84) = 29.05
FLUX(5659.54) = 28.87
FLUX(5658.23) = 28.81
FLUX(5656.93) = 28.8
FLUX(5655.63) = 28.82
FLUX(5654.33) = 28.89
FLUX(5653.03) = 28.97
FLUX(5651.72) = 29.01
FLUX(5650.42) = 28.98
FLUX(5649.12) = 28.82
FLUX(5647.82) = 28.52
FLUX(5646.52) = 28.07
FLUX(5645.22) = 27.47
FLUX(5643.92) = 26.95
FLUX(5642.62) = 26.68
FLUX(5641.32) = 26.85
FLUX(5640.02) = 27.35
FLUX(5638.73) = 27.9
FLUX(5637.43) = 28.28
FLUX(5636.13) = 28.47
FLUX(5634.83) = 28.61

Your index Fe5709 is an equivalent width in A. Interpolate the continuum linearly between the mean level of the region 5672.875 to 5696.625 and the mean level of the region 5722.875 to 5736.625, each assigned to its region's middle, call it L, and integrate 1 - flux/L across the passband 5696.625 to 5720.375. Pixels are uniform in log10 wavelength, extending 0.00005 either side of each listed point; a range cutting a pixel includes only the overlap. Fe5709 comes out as 1.25 A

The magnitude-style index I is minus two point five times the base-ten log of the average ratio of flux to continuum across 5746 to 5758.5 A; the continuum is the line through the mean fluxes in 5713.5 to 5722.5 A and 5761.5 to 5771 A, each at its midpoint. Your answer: 0.04 mag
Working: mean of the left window 29.2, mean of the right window 31.4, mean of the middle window 29.6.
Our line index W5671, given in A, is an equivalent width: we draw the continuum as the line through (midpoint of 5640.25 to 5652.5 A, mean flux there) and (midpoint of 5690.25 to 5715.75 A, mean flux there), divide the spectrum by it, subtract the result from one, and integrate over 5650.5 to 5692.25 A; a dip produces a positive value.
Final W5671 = -2.0 A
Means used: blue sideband 27.9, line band 29.7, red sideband 29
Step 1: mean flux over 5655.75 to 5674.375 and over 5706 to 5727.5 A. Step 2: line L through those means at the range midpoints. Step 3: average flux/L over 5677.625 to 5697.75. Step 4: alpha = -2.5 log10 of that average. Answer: 0.01 mag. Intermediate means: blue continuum 29.9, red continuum 29.5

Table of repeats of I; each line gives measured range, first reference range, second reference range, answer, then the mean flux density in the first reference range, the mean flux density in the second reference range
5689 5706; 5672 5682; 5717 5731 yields 0.04 mag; 30.2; 30.7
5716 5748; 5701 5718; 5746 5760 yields -0.05 mag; 28.6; 29.7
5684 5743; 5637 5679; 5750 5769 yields 0.00 mag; 29.1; 30.7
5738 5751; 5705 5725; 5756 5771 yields 0.02 mag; 29.3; 31.2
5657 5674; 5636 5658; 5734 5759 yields -0.05 mag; 28.2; 30.2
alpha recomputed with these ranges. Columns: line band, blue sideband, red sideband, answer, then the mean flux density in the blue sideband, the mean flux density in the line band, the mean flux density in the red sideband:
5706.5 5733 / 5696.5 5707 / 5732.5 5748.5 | -0.006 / 29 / 29.8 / 30.5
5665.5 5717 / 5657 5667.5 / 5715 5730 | 0.016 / 29.6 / 29.5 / 30.3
